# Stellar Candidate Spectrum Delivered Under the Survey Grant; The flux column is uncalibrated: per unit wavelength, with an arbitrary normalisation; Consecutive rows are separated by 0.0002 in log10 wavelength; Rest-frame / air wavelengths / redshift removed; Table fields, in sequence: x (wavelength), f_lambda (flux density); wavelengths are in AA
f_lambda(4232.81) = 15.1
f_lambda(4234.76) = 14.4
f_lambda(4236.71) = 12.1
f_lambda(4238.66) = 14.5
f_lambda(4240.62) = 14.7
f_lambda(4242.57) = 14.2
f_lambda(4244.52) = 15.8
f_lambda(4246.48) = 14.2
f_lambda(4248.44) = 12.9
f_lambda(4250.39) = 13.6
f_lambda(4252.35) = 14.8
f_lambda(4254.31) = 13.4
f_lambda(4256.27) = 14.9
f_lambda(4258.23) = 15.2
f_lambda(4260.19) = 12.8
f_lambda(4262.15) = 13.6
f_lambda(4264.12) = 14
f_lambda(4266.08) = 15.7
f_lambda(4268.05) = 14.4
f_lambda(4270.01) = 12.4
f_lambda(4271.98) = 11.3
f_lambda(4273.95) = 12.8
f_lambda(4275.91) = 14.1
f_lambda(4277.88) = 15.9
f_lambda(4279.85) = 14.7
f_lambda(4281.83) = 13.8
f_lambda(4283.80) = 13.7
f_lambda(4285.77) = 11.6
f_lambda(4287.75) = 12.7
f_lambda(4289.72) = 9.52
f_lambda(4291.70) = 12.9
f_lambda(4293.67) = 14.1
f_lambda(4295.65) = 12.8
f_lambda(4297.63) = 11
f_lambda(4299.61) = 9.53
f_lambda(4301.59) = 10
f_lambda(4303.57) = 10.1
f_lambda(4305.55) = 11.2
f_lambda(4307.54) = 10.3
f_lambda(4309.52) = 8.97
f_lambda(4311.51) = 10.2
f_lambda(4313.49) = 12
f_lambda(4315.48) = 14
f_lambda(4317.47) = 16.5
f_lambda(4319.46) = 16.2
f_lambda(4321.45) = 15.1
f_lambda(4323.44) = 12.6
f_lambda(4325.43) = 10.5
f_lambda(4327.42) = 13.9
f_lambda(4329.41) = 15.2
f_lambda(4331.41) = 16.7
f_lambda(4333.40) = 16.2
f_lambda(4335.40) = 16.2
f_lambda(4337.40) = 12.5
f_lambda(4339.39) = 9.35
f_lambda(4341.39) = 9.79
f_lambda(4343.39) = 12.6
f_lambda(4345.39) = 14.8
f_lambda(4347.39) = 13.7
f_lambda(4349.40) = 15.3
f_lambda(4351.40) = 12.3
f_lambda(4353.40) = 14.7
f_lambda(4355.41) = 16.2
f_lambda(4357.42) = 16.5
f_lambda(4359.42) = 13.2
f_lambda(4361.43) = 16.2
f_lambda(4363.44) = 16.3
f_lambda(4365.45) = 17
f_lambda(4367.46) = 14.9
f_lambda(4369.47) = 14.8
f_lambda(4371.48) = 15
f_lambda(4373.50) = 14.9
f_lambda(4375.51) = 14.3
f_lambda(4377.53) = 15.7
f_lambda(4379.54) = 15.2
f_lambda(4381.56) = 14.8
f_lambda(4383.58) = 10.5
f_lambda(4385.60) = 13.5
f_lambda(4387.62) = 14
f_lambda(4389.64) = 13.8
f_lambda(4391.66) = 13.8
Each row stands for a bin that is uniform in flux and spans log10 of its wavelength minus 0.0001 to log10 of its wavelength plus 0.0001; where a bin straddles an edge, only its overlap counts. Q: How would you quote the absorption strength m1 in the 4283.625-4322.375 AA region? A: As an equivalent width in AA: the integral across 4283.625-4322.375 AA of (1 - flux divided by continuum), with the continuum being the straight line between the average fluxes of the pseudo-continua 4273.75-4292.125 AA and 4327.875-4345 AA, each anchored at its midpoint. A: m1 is 3.7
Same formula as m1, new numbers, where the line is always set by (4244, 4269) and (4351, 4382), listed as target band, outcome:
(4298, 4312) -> 4.4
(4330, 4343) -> 1.3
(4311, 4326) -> 1.2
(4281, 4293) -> 1.7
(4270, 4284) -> 0.7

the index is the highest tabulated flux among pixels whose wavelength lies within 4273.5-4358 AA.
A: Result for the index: 16.7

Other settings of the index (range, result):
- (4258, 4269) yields 15.7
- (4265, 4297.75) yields 15.9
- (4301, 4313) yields 11.2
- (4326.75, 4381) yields 17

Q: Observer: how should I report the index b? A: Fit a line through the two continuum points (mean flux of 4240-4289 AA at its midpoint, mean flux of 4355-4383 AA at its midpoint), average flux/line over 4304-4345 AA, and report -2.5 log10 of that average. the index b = 0.132 mag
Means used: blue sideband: 13.9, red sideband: 15.3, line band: 13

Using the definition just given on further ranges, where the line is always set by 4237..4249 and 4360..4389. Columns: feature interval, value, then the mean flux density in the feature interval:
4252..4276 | 0.05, 13.8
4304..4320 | 0.19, 12.2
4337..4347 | 0.23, 11.9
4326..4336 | -0.06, 15.4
